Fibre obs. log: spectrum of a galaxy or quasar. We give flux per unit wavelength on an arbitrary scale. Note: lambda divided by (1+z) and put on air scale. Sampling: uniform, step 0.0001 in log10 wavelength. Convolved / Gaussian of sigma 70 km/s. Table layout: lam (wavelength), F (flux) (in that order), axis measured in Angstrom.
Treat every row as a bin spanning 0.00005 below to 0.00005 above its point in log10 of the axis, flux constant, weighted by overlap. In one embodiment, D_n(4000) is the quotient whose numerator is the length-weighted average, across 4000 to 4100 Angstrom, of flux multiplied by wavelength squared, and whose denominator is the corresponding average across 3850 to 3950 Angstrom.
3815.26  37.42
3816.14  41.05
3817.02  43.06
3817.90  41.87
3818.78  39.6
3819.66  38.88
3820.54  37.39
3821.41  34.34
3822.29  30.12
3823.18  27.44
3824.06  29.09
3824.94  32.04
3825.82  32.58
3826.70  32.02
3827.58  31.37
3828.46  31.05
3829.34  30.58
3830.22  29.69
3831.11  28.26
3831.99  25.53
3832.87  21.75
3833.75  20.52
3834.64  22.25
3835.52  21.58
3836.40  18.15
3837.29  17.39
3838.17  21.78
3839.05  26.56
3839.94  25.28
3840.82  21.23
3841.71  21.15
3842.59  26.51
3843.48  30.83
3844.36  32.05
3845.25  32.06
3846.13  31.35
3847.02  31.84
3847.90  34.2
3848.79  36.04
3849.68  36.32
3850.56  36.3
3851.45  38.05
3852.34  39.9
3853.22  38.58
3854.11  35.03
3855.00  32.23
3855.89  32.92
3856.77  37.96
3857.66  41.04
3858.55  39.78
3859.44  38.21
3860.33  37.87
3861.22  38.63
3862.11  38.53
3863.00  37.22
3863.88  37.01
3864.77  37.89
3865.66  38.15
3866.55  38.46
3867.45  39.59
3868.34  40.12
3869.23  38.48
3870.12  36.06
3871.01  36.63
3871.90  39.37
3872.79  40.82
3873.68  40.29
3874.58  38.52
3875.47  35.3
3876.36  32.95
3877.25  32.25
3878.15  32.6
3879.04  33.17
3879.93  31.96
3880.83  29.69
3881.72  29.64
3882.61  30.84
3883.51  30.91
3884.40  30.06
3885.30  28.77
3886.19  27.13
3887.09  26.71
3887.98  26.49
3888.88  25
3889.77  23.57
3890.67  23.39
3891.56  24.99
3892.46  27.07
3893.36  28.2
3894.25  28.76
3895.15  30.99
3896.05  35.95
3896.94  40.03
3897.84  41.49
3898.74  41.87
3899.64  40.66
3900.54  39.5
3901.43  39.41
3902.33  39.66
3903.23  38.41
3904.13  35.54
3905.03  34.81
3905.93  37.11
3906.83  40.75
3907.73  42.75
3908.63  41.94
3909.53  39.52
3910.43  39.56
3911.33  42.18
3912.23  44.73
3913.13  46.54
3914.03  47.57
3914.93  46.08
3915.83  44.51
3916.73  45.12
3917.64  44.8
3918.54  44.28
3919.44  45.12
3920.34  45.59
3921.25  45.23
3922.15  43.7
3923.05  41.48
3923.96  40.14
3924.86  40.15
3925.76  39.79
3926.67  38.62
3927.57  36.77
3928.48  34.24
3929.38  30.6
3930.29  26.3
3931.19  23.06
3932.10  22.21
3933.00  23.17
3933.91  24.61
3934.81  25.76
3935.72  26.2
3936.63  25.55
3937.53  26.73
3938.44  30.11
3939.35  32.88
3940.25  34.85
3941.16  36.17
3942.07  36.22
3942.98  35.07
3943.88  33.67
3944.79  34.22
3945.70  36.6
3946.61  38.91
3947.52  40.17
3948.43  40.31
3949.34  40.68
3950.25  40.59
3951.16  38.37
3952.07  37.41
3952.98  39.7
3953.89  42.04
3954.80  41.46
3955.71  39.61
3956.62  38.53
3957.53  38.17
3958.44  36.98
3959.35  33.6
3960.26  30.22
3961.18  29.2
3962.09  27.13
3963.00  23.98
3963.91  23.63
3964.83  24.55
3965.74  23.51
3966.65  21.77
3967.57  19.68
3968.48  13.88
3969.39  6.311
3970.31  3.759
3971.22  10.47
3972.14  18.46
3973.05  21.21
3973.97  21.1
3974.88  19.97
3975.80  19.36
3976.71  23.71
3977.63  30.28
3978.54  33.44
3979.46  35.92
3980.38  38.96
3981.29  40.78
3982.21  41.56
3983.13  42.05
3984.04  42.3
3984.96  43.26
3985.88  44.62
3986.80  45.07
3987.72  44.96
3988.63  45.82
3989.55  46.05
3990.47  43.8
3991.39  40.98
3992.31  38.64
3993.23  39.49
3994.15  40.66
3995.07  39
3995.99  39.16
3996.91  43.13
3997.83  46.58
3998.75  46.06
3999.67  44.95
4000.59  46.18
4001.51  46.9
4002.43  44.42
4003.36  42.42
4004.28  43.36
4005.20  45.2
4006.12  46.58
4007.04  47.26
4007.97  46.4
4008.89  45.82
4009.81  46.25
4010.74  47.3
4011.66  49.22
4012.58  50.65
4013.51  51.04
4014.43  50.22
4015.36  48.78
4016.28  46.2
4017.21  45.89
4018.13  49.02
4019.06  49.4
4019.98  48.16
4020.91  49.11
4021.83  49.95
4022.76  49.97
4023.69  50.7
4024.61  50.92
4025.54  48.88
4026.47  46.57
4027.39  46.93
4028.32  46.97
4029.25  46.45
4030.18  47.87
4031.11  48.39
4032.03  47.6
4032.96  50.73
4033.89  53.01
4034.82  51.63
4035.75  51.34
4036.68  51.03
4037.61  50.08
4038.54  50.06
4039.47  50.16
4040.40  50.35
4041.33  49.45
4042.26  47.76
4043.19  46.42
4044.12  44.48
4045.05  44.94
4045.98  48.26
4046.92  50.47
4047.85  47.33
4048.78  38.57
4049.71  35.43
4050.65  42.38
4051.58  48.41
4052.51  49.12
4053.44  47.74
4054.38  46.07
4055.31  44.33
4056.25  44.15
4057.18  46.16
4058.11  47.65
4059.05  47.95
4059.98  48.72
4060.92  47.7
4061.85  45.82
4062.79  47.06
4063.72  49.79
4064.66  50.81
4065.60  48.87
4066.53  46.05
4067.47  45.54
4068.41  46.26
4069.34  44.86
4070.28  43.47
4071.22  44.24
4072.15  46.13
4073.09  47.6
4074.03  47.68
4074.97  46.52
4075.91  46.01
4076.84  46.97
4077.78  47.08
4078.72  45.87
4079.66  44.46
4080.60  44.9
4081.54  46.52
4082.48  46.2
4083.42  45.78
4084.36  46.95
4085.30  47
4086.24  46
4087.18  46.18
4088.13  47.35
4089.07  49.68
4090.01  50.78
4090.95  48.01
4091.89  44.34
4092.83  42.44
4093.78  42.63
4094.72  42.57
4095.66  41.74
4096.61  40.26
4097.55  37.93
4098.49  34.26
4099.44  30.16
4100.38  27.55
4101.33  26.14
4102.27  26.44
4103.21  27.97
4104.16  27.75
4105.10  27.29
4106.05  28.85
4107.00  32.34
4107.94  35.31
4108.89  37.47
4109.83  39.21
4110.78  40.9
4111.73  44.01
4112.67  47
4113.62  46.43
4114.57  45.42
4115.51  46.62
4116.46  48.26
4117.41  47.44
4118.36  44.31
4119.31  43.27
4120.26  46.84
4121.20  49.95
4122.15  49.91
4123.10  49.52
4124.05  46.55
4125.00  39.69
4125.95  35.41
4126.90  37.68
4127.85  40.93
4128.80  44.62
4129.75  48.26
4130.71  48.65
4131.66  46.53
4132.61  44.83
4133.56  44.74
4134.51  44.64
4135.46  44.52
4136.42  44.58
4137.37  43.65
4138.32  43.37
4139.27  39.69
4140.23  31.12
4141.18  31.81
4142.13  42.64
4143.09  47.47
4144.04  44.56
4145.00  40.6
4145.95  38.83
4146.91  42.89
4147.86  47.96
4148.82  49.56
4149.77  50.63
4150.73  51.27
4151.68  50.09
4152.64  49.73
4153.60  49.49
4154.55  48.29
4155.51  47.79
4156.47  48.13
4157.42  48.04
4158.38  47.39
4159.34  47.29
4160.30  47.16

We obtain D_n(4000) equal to 1.4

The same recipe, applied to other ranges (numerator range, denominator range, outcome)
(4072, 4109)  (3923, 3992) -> 1.35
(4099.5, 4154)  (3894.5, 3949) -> 1.25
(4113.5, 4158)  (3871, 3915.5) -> 1.44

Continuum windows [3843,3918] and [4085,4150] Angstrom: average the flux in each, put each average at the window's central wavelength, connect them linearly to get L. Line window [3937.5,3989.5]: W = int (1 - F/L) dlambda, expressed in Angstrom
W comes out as 7.8 Angstrom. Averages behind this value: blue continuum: 36.1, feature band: 32.3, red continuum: 41.8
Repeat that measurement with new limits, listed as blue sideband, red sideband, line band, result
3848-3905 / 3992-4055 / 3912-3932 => -0.90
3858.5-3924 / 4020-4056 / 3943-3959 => 1.11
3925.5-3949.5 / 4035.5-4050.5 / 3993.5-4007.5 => -1.01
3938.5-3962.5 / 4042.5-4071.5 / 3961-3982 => 8.34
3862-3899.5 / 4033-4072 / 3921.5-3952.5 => 3.21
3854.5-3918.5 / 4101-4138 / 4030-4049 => -4.31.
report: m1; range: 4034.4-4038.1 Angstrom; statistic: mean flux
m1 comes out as 51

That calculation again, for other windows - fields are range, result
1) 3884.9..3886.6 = 28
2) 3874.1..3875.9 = 36.9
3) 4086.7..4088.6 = 46.6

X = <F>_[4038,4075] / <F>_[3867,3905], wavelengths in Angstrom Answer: 1.39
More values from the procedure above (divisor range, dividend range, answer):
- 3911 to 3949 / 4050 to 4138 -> 1.19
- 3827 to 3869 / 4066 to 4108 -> 1.30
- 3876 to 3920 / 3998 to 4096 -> 1.31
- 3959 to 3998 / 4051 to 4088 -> 1.48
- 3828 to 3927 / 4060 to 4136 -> 1.24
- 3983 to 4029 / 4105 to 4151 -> 0.94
